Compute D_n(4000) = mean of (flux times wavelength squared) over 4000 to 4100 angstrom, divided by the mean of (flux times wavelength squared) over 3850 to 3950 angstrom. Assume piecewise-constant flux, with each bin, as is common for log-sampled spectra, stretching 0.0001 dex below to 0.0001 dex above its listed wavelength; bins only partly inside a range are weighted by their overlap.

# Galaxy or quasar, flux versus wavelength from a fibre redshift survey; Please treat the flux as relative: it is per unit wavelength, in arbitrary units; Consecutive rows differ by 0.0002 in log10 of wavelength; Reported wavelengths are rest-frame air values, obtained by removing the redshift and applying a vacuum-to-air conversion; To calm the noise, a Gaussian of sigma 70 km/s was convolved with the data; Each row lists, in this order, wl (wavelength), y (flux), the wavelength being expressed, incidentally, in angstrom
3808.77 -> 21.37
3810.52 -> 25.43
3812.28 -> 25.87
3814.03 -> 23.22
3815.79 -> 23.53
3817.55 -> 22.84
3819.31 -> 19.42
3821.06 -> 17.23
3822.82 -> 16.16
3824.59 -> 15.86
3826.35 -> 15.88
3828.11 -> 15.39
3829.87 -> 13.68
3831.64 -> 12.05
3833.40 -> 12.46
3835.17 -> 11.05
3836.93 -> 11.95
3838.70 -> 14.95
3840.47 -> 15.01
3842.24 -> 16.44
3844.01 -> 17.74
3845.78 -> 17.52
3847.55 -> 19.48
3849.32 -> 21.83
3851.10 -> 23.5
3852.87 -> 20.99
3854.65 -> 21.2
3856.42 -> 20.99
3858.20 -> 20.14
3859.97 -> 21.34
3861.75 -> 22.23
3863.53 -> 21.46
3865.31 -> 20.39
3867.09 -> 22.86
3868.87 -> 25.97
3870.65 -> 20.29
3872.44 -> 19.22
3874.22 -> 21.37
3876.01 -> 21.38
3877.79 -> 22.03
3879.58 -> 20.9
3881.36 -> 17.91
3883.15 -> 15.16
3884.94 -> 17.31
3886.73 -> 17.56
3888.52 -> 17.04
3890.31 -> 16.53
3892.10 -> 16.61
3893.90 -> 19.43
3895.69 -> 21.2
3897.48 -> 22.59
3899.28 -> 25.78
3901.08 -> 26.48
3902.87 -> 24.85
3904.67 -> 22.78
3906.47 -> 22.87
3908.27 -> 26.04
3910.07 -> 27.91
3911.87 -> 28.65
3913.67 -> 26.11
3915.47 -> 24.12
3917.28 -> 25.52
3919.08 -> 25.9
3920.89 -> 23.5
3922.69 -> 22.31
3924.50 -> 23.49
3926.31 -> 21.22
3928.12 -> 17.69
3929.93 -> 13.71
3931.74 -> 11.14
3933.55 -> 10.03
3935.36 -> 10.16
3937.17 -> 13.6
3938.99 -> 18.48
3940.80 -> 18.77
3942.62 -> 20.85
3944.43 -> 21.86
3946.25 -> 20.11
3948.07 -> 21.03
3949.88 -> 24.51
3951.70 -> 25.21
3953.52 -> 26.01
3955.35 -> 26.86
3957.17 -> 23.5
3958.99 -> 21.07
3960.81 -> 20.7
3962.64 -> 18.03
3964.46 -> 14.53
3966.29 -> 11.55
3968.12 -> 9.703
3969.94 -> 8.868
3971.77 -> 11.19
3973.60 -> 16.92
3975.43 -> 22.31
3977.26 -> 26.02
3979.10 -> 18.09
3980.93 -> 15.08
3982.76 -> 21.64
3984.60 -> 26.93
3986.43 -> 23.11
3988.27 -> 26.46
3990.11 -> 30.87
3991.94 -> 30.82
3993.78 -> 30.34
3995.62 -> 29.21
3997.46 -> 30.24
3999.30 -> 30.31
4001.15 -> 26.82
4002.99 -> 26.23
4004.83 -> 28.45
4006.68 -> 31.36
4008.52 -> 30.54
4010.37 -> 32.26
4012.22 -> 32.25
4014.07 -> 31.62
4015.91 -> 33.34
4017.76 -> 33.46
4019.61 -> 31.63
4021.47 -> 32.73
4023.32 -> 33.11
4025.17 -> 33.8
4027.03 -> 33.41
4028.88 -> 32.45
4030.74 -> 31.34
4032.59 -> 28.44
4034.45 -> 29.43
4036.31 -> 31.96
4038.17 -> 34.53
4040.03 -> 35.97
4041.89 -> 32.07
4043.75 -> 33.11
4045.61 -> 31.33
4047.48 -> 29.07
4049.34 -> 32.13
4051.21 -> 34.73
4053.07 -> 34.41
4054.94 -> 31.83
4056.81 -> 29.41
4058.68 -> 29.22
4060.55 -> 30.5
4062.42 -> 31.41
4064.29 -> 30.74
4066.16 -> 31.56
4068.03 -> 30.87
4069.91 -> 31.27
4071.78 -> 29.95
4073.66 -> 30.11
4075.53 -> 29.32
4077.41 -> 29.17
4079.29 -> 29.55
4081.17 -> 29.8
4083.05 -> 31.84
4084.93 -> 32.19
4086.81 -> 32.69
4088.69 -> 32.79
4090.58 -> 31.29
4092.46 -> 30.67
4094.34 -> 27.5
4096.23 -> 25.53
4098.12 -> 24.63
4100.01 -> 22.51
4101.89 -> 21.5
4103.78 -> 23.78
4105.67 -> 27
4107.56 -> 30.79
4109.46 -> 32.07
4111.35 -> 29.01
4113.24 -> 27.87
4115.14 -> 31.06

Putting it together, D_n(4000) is 1.60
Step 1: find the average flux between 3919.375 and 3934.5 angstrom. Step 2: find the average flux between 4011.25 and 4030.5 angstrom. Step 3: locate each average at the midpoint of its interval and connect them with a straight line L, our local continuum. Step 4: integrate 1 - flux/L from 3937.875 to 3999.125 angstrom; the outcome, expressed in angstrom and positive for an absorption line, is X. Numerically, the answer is 7.3 angstrom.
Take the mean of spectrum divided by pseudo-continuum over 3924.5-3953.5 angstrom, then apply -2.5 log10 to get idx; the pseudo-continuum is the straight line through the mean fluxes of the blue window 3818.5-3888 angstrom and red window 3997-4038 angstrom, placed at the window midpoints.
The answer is 0.345 mag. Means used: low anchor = 18.4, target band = 18.3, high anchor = 31.2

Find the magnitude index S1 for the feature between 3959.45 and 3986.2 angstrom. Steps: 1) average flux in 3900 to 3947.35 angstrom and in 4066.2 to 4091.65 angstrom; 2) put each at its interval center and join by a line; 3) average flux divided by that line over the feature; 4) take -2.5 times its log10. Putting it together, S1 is 0.355 mag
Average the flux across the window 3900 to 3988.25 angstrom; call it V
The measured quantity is 20.5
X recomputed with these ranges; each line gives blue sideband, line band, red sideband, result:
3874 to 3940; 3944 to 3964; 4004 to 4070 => 1.7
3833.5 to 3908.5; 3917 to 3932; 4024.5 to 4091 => 1.6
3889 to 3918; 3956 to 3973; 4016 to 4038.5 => 7.4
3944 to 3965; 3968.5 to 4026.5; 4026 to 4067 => 0.0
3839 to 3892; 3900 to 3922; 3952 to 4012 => -4.3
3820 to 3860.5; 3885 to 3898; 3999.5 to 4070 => 1.5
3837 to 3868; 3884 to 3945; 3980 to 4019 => 7.1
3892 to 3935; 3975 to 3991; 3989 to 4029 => 2.9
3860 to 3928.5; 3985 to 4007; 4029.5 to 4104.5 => -1.4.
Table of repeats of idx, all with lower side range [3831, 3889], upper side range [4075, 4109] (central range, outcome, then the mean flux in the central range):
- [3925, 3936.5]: 0.456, 14.3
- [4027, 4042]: -0.224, 32.1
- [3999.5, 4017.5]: -0.211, 30.4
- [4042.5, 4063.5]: -0.174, 31.6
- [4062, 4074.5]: -0.123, 30.8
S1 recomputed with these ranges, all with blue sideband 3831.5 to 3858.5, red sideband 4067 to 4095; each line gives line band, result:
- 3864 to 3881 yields -0.14 mag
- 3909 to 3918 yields -0.24 mag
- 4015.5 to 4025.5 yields -0.21 mag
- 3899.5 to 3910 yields -0.20 mag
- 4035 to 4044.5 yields -0.18 mag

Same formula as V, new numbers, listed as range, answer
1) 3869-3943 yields 20.5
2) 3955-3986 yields 18.3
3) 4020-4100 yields 31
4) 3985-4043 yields 30.9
